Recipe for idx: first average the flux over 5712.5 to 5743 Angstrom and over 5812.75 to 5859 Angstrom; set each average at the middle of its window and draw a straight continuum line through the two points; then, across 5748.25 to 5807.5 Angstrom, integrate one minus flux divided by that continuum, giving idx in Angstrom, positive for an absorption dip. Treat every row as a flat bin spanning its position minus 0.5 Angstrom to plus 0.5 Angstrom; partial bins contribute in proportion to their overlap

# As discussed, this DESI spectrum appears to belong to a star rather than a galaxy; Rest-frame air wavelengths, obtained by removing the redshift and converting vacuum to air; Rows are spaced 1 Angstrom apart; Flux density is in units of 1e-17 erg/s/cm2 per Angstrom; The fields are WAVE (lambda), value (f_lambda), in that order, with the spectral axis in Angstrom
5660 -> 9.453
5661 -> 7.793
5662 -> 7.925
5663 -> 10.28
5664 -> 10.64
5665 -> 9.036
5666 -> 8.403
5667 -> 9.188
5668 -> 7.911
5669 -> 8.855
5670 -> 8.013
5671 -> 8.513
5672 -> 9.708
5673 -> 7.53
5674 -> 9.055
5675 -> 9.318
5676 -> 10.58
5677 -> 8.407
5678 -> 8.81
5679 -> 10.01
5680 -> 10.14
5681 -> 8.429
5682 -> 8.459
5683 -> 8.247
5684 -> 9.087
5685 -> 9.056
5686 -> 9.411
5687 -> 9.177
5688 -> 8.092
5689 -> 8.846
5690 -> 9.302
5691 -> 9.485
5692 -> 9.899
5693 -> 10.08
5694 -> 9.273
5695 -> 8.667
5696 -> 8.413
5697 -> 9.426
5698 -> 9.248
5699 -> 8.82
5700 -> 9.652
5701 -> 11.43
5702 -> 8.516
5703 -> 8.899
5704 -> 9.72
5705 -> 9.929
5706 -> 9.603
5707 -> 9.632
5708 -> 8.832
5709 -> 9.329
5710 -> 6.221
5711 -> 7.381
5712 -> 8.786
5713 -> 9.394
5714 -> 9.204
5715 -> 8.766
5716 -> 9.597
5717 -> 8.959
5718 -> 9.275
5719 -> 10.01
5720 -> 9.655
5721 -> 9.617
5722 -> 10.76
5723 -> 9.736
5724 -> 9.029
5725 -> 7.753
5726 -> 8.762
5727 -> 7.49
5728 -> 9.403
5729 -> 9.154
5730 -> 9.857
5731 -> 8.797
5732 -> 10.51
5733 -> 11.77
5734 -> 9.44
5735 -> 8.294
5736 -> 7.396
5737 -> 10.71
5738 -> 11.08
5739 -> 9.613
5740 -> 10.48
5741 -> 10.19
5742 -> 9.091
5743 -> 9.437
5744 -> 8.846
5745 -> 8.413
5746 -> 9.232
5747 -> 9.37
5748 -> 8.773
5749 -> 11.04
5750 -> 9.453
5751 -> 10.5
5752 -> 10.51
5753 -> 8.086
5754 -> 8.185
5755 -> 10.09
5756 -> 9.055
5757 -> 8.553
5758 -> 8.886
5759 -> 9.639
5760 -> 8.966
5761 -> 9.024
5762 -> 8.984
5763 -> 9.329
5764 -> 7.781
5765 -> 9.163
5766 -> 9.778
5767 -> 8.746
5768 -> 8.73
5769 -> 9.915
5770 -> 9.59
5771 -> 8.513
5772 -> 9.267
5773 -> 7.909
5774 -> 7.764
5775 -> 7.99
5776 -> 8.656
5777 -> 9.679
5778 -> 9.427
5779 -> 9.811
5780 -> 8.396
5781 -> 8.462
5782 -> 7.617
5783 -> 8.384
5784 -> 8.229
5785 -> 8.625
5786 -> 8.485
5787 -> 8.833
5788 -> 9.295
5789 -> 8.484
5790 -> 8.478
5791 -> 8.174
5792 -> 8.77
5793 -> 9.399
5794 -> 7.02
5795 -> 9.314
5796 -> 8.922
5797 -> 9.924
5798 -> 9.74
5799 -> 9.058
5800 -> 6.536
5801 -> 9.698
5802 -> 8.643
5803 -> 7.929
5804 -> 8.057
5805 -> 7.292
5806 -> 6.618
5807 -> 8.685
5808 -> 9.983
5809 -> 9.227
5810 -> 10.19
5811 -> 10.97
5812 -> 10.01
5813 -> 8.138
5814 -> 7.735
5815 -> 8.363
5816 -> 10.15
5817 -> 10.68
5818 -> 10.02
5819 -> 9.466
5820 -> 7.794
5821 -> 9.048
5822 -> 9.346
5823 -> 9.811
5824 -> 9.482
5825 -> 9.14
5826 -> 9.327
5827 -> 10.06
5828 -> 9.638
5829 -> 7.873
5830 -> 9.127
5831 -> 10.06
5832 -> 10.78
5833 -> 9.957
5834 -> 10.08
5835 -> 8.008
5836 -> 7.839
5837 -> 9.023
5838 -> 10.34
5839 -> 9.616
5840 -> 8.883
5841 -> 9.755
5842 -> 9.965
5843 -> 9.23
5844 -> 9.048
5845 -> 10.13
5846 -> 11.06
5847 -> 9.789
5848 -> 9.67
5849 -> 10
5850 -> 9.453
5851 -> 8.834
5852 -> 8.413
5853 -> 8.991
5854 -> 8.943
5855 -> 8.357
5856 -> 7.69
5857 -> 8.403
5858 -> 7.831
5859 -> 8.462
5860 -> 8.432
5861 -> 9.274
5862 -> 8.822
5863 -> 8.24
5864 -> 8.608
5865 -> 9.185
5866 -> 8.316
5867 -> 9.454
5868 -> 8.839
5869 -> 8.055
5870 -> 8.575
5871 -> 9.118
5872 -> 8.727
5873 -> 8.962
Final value 3.5 Angstrom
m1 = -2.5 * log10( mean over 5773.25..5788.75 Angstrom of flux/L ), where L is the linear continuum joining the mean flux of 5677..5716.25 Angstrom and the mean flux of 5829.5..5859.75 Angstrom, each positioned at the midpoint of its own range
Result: 0.07 mag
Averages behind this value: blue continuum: 9.1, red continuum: 9.25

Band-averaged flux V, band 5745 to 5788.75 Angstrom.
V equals 8.98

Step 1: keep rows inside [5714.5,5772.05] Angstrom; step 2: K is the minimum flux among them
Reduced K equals 7.396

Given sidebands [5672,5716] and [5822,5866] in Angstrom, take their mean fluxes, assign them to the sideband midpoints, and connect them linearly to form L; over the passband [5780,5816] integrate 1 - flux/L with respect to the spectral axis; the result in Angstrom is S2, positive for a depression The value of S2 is 1.9 Angstrom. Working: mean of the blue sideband 9.1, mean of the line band 8.68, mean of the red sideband 9.19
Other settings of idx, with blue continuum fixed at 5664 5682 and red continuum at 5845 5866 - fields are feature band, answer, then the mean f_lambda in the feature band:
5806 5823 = -0.7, 9.3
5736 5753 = -1.4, 9.68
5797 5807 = 0.7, 8.29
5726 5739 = -0.7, 9.47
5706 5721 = 0.0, 8.98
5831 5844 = -0.8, 9.46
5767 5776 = 0.2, 8.71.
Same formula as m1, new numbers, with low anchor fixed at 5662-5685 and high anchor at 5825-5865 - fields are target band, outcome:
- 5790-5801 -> 0.05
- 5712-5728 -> -0.02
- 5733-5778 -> -0.02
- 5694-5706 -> -0.04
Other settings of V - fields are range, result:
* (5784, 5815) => 8.73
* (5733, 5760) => 9.43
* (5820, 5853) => 9.43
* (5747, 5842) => 9.04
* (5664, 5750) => 9.21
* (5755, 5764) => 9.04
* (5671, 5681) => 9.2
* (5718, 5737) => 9.34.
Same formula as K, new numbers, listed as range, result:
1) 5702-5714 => 6.221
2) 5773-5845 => 6.536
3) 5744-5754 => 8.086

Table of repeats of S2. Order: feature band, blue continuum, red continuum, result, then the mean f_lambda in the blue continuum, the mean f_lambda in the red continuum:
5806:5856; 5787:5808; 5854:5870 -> -4.7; 8.54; 8.55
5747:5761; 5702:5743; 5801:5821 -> -0.3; 9.3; 8.97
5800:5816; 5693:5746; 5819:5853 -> 1.1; 9.28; 9.41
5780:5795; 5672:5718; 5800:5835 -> 1.1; 9.1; 9.16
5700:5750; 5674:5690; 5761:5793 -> -2.2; 9.08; 8.76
